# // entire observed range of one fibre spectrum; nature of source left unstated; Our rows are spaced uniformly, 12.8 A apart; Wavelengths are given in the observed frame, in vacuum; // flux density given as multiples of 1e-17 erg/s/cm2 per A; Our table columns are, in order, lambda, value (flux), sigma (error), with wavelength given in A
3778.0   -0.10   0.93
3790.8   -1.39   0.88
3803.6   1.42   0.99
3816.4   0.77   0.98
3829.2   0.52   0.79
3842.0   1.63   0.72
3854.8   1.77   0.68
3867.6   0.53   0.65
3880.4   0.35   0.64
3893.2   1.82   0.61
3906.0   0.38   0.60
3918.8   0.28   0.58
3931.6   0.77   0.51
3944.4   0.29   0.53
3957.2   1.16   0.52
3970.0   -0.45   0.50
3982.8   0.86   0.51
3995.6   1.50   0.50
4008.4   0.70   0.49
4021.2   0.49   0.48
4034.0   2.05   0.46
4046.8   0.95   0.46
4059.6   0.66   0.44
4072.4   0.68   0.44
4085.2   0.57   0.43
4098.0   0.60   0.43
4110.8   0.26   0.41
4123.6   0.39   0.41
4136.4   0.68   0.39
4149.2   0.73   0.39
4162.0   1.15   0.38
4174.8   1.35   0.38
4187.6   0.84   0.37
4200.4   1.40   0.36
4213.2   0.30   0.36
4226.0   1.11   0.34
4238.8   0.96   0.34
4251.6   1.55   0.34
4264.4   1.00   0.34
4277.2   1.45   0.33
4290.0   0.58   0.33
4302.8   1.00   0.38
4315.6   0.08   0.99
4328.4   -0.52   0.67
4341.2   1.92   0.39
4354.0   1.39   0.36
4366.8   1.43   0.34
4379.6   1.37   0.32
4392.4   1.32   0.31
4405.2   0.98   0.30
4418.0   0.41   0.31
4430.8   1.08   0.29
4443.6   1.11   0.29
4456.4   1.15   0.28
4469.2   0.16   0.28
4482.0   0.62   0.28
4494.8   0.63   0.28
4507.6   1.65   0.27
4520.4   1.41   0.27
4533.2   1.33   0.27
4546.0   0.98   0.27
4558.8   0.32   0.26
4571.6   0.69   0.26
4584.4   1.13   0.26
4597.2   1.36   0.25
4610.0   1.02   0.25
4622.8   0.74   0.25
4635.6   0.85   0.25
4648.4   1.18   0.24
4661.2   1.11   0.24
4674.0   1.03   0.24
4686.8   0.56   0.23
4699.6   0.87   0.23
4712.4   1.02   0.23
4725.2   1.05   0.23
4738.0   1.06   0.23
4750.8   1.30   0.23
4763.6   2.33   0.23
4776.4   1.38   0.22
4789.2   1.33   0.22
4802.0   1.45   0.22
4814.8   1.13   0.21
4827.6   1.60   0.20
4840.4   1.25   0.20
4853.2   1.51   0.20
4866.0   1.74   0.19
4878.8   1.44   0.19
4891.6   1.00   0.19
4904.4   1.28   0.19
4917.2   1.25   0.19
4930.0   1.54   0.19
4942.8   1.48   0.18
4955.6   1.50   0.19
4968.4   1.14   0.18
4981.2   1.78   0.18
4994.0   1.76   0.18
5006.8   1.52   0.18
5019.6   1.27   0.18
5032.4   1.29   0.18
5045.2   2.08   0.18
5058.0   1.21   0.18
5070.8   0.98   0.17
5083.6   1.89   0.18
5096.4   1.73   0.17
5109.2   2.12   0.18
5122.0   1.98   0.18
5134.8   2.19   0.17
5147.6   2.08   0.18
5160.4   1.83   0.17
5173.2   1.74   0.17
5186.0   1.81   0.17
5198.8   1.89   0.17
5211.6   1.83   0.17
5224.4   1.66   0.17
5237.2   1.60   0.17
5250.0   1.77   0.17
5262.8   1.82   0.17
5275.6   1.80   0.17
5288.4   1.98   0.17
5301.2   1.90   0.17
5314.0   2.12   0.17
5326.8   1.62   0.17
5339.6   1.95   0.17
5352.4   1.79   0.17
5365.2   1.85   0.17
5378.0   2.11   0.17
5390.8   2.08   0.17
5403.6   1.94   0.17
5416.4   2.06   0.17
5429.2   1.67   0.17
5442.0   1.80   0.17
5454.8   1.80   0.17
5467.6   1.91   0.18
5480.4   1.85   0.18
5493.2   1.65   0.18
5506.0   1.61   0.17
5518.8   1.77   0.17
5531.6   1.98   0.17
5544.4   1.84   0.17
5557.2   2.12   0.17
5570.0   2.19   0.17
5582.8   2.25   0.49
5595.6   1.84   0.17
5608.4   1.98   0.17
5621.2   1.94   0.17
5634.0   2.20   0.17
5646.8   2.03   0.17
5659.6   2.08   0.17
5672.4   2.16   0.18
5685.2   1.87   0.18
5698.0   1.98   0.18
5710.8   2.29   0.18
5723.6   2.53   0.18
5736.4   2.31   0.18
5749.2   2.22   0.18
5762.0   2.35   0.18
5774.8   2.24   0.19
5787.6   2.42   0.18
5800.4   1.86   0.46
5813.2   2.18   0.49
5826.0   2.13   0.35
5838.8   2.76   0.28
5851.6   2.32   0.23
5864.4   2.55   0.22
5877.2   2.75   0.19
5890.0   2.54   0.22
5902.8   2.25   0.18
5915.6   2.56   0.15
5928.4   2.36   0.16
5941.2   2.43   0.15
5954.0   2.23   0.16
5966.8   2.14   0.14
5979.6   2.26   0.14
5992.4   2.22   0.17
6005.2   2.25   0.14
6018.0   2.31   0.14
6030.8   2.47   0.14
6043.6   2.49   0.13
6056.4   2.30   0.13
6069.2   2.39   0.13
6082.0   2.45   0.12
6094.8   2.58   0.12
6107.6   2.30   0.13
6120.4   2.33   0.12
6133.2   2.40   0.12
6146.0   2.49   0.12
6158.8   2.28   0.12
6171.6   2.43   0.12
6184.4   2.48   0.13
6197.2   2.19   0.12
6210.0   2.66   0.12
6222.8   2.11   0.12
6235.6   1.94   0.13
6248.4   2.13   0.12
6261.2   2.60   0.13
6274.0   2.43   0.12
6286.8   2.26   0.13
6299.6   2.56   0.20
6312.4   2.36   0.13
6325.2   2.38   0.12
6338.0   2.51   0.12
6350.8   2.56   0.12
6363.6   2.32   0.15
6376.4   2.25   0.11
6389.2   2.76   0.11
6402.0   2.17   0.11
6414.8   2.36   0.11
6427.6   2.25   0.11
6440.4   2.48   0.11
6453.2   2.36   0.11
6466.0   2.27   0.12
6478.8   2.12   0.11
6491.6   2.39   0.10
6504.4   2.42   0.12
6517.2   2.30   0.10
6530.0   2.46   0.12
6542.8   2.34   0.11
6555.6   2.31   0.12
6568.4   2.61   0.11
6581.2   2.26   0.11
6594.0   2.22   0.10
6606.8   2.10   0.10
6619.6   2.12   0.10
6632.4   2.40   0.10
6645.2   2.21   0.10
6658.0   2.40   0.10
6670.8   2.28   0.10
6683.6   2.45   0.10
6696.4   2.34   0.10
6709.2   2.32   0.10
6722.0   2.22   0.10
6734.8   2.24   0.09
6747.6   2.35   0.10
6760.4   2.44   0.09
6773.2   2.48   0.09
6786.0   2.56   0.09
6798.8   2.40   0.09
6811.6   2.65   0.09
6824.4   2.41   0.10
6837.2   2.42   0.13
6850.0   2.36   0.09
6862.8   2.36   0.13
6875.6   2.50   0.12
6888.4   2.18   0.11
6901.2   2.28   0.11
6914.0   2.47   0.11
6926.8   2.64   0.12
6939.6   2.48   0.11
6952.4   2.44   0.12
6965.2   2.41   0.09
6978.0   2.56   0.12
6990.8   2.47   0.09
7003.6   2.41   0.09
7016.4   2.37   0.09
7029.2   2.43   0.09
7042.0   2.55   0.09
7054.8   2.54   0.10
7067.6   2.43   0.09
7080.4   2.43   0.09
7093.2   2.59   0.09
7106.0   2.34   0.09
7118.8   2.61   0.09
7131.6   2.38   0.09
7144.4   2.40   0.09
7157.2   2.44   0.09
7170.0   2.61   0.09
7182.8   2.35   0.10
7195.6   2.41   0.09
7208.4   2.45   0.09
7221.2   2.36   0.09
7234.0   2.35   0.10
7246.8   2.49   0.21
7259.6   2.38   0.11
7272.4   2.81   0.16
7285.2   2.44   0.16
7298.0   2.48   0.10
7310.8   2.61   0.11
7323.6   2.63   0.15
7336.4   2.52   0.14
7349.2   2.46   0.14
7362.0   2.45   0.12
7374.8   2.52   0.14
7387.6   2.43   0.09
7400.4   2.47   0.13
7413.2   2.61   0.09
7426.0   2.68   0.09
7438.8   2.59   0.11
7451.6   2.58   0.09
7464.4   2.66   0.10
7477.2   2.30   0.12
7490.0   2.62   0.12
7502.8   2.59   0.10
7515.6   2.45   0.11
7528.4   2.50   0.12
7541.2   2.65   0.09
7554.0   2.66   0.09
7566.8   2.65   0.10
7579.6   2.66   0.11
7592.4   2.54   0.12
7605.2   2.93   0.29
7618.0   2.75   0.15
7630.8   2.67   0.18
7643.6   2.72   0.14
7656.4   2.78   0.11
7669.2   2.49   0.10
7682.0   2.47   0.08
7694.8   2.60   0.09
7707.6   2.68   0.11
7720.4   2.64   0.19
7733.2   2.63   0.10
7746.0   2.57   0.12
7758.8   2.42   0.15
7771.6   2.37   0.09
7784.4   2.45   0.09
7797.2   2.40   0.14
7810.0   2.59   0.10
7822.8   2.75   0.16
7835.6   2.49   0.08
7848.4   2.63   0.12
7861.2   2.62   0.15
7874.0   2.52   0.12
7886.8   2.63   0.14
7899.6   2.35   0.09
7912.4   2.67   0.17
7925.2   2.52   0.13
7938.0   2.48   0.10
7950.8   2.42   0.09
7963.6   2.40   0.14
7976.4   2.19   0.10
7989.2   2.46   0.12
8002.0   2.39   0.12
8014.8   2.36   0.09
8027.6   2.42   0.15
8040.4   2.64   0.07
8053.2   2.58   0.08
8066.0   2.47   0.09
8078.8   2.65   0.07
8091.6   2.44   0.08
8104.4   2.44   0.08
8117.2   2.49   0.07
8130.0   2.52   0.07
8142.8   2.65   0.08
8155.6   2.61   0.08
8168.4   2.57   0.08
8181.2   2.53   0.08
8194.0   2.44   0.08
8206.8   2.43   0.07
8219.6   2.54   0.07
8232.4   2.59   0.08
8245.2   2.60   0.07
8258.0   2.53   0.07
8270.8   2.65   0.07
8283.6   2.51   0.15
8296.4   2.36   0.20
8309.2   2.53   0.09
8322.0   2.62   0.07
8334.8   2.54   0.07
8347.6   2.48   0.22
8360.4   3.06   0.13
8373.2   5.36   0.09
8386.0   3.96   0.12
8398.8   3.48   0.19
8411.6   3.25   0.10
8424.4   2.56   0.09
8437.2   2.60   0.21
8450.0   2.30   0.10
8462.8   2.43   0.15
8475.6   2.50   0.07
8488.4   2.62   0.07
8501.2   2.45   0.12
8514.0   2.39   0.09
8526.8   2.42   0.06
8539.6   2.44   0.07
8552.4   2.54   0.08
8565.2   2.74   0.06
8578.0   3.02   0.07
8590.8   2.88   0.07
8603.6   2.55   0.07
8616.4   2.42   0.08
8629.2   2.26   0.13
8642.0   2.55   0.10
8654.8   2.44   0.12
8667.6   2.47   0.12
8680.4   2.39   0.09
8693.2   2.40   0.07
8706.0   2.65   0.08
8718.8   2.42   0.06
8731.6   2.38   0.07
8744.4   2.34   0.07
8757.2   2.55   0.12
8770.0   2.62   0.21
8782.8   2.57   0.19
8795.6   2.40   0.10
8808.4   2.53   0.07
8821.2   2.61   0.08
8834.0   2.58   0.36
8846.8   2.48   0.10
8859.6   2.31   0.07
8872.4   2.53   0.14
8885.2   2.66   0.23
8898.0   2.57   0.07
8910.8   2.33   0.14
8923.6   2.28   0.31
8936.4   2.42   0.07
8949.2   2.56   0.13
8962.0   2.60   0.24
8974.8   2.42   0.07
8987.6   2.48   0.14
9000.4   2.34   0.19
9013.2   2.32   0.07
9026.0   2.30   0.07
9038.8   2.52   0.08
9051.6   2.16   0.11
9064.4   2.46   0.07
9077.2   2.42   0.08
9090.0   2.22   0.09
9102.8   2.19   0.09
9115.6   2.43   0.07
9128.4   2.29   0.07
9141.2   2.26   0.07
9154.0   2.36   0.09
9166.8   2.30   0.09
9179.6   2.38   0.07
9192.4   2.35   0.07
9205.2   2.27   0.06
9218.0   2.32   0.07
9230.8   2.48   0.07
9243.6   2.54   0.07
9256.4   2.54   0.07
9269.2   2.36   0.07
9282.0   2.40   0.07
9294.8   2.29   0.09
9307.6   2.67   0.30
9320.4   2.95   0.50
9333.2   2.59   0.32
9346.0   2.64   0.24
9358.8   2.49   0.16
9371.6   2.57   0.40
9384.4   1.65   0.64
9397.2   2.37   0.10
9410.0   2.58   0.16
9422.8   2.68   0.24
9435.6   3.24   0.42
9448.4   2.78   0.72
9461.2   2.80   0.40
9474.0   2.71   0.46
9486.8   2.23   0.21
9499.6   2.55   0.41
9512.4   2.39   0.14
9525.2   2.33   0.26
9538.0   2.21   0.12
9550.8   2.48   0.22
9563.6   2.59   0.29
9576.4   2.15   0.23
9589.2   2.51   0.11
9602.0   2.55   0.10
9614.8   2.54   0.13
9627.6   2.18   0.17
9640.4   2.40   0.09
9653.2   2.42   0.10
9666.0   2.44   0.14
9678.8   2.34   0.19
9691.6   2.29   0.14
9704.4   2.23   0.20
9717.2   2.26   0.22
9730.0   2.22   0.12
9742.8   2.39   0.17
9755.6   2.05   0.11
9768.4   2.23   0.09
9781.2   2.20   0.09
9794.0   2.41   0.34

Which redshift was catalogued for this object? 0.28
